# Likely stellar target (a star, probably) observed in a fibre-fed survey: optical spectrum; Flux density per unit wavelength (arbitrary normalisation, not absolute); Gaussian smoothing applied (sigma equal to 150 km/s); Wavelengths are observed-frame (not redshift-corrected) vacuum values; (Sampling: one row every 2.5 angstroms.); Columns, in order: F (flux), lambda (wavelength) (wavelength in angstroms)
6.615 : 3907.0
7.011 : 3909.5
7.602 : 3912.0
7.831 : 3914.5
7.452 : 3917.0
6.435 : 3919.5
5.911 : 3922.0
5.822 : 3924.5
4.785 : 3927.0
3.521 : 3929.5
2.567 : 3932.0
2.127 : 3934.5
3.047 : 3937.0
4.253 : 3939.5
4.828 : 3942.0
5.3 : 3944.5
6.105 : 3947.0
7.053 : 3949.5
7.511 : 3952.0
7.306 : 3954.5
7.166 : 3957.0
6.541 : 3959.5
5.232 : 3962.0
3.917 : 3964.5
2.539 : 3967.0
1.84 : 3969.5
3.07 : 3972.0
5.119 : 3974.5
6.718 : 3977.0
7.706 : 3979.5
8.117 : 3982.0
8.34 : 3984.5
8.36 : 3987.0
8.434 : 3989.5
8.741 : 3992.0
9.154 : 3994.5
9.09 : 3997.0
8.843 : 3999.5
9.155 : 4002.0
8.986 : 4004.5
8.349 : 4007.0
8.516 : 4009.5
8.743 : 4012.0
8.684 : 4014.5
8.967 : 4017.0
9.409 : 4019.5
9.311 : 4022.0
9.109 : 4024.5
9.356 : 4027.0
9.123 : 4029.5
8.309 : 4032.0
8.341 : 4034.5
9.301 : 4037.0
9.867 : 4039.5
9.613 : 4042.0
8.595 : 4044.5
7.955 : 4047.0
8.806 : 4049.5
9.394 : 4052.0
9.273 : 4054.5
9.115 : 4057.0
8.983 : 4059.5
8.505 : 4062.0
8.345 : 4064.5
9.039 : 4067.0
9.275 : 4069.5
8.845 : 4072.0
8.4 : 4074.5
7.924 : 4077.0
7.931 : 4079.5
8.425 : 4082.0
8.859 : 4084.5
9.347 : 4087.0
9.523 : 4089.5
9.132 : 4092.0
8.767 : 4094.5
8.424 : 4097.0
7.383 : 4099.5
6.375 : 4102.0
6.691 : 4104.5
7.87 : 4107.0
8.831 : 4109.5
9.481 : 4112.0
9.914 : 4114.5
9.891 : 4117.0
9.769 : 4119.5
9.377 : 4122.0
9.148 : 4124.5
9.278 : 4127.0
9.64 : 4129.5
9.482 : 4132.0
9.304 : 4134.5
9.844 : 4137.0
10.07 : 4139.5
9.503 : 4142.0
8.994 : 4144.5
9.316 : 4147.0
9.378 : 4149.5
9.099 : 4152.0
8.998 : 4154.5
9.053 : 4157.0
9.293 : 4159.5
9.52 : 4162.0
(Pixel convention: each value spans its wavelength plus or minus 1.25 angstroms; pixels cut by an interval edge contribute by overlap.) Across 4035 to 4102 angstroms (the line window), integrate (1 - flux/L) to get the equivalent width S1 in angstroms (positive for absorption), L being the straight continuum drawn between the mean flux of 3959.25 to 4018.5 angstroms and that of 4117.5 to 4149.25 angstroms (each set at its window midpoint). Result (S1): -2.4 angstroms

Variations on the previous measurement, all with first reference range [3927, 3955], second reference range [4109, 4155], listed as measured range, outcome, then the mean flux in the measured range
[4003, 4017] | -4.8 angstroms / 8.69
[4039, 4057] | -4.0 angstroms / 9.04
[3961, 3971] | 3.8 angstroms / 3.33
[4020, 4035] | -4.5 angstroms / 8.98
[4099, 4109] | 1.8 angstroms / 7.19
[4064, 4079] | -1.2 angstroms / 8.62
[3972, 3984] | -1.8 angstroms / 6.6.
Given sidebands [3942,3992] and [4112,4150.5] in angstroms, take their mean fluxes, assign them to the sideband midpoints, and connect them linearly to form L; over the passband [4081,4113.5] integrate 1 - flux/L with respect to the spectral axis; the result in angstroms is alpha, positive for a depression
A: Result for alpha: 1.5 angstroms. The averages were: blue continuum 6.16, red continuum 9.53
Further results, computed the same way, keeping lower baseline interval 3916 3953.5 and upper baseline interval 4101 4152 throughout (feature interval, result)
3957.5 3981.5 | 3.80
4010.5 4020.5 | -3.13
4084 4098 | -1.09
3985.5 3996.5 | -4.20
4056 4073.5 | -2.31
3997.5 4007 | -3.49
